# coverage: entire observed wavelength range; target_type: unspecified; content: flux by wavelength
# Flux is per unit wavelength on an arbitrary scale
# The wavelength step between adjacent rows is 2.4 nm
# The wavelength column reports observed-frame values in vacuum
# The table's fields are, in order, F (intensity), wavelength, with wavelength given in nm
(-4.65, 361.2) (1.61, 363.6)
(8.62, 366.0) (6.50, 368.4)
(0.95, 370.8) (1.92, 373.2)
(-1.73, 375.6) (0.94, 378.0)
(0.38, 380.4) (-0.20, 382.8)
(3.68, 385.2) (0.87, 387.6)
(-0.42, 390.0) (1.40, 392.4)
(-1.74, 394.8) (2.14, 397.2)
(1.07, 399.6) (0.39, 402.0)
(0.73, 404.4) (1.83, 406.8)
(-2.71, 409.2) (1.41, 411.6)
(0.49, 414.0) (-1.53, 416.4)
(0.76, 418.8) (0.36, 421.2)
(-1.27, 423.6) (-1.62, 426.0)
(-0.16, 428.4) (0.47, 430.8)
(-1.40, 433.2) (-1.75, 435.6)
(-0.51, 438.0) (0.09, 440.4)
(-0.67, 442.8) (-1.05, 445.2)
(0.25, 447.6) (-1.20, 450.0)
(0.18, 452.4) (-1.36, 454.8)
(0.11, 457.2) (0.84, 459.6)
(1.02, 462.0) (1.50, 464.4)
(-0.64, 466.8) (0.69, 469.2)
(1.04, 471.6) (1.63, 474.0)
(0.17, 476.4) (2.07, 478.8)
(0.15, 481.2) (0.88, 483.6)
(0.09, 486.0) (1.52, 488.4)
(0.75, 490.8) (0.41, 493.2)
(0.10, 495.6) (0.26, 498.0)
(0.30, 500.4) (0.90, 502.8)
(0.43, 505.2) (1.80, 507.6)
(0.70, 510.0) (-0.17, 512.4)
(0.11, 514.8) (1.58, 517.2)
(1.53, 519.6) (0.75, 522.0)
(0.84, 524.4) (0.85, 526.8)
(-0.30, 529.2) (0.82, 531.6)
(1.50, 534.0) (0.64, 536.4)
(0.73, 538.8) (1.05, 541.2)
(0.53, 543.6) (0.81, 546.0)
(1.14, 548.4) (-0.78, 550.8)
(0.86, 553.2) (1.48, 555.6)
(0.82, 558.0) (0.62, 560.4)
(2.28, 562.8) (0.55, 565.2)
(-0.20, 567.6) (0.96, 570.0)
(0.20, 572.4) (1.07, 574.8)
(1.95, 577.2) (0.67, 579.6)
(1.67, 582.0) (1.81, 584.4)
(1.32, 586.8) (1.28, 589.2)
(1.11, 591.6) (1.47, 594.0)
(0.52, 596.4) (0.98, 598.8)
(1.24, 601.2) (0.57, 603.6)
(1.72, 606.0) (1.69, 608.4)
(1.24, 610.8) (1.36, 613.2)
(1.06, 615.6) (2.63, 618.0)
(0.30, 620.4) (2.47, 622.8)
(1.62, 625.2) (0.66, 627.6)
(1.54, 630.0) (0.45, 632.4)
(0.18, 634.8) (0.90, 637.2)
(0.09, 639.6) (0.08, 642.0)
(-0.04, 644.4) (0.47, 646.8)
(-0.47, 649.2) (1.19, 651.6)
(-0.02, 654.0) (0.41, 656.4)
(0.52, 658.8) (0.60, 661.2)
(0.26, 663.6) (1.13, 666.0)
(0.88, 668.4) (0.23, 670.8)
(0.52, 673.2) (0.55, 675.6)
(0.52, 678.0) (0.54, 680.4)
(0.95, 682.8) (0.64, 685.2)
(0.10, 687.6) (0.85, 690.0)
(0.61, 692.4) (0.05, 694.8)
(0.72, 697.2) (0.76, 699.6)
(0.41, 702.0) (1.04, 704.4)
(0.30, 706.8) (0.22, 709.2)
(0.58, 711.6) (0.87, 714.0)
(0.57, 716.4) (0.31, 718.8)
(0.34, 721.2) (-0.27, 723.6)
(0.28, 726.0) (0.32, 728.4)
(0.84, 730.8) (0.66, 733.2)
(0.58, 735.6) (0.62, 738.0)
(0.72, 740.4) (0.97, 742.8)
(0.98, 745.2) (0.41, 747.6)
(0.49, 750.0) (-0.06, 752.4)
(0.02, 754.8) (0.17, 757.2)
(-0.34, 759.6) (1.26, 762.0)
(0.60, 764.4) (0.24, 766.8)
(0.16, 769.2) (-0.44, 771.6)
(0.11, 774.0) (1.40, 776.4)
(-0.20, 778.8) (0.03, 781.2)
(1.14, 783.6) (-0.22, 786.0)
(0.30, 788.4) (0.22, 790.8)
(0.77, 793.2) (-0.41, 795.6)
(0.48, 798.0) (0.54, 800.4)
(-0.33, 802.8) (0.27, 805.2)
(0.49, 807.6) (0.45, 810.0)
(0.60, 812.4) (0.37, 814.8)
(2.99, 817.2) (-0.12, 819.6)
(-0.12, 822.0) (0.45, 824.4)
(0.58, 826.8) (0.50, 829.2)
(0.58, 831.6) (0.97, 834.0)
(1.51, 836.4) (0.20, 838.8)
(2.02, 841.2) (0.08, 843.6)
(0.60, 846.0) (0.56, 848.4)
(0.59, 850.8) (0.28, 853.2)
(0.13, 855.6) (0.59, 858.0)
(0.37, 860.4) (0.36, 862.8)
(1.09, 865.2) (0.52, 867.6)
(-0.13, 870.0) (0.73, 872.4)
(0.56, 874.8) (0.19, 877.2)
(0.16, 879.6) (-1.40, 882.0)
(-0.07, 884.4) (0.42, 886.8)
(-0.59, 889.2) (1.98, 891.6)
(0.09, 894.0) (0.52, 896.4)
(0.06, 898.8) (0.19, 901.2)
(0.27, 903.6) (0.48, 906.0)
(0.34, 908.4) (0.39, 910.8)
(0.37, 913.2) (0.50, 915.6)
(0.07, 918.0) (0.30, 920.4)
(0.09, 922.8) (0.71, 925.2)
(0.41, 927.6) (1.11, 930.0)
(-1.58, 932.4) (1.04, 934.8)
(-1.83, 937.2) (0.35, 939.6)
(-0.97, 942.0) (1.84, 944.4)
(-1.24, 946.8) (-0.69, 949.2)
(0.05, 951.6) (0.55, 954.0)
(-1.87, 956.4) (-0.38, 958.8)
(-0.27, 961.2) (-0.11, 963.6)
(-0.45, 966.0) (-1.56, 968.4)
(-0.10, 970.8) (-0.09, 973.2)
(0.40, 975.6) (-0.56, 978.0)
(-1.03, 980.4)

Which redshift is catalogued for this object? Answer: 0.246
